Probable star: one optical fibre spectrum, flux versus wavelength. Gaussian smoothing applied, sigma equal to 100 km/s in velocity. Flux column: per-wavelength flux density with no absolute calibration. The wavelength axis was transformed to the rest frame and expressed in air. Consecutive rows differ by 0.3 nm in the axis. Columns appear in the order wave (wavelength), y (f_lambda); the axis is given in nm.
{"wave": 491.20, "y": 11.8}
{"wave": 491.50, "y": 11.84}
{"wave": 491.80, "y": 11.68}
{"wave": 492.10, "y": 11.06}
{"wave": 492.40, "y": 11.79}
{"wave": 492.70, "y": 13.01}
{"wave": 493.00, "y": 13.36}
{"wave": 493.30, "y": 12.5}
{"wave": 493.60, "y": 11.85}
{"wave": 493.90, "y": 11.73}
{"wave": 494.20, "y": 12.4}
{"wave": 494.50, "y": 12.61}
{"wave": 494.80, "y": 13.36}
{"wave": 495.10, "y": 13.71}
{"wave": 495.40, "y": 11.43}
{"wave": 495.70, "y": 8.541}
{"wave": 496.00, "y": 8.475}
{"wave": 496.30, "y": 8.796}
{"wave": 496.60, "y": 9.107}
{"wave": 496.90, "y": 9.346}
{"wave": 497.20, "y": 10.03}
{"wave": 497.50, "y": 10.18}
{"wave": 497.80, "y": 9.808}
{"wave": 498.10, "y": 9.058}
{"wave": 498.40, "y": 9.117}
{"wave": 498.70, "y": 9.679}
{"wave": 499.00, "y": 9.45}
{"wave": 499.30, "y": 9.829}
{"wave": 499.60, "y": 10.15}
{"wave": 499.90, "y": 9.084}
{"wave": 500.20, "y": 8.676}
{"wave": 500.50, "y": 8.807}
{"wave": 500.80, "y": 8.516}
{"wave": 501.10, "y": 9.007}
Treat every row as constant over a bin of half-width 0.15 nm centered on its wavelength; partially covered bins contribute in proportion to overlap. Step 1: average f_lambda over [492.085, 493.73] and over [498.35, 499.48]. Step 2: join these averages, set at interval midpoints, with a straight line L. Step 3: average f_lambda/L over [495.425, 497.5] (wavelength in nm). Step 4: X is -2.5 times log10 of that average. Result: 0.15 mag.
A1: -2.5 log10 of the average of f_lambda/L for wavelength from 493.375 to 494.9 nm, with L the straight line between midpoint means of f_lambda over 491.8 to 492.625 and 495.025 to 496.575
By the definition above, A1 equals -0.157 mag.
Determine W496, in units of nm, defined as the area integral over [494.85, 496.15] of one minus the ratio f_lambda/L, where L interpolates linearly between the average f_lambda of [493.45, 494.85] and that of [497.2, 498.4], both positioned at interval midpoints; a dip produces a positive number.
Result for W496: 0.072 nm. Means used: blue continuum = 12.3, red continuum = 9.65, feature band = 10.8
